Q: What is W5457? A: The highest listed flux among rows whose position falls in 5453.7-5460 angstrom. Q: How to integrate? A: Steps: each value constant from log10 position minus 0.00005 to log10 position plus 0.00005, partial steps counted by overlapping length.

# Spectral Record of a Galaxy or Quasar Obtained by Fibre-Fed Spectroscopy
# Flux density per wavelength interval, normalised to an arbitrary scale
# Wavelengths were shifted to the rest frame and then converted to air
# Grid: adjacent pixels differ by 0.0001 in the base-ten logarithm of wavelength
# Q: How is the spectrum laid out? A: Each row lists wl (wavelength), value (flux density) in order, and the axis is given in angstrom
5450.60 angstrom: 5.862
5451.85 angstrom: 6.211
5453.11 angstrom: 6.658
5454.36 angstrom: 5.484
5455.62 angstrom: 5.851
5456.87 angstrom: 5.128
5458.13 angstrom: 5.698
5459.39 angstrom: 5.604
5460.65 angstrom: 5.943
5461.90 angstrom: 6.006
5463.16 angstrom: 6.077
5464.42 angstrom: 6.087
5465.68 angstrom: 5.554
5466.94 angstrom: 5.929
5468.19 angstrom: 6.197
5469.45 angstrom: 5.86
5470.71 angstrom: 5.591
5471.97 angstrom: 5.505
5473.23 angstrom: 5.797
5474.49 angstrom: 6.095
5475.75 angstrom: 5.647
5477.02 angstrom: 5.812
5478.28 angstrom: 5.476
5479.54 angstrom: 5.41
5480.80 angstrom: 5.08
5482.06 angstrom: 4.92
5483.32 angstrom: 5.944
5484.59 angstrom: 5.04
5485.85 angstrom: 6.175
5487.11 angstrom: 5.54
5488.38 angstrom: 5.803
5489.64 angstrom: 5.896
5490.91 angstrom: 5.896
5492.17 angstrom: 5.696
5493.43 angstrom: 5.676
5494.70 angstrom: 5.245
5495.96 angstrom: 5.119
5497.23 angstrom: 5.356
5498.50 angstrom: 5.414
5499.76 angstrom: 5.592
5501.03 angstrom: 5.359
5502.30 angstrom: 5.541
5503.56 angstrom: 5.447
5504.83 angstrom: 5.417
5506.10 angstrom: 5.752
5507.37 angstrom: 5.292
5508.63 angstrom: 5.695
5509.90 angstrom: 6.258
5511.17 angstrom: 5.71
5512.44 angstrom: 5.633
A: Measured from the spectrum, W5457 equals 5.851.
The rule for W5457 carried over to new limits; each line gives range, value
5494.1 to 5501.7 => 5.592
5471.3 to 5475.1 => 6.095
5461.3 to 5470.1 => 6.197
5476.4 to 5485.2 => 5.944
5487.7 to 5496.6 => 5.896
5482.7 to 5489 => 6.175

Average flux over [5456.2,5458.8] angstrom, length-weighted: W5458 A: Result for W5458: 5.42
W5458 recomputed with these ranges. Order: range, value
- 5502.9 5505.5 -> 5.44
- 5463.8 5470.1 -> 5.93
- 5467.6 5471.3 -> 5.88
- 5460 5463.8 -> 6.01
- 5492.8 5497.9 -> 5.34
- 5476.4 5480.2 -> 5.57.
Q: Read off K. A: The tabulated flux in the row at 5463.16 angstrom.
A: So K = 6.077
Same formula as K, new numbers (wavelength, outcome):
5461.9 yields 6.006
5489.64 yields 5.896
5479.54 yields 5.41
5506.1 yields 5.752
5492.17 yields 5.696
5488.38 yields 5.803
